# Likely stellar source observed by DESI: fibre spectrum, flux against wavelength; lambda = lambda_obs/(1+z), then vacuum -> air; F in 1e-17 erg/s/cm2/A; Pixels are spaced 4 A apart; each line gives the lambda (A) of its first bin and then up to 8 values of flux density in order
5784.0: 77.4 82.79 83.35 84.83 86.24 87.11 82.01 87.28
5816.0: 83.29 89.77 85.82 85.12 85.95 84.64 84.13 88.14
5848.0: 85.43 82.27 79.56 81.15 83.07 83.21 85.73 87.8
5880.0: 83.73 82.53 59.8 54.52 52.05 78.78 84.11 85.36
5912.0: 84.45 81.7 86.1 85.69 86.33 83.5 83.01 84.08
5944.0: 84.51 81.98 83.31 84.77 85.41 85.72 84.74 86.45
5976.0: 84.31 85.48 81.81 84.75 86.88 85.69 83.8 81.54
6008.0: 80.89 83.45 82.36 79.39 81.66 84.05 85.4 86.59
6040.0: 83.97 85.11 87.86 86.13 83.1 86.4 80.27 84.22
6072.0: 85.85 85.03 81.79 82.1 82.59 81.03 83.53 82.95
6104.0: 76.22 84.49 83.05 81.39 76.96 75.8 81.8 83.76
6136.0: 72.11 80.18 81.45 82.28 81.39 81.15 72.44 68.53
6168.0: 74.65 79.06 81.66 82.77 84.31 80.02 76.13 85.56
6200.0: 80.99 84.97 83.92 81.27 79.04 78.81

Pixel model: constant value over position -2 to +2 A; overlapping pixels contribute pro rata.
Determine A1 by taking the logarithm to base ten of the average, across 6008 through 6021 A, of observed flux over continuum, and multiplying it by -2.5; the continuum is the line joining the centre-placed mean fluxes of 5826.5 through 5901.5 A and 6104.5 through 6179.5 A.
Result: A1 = -0.04 mag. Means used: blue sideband 79.3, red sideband 79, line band 81.8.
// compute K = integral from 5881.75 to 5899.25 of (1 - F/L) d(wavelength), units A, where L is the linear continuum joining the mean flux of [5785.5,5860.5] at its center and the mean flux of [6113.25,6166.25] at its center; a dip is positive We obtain 4.1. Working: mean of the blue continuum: 84.7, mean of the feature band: 63.7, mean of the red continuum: 78.5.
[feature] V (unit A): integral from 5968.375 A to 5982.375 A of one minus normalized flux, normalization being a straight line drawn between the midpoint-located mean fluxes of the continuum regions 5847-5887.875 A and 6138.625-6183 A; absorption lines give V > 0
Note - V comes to -0.7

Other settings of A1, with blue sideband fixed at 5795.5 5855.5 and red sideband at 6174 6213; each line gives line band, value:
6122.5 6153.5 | 0.04 mag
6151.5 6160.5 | 0.05 mag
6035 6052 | -0.03 mag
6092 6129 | 0.03 mag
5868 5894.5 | 0.12 mag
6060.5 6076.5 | -0.01 mag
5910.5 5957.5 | 0.00 mag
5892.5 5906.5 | 0.20 mag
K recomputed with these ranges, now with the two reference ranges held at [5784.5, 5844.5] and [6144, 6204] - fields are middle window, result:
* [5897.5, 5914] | 0.3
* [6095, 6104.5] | -0.1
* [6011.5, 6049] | -1.0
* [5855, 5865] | 0.4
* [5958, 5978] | -0.6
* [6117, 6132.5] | 0.2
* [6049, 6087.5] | -1.3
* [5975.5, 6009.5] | -0.6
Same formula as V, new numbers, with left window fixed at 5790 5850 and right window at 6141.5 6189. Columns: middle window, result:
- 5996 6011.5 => -0.1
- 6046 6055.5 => -0.6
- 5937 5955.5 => -0.1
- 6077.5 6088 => -0.2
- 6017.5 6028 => 0.1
